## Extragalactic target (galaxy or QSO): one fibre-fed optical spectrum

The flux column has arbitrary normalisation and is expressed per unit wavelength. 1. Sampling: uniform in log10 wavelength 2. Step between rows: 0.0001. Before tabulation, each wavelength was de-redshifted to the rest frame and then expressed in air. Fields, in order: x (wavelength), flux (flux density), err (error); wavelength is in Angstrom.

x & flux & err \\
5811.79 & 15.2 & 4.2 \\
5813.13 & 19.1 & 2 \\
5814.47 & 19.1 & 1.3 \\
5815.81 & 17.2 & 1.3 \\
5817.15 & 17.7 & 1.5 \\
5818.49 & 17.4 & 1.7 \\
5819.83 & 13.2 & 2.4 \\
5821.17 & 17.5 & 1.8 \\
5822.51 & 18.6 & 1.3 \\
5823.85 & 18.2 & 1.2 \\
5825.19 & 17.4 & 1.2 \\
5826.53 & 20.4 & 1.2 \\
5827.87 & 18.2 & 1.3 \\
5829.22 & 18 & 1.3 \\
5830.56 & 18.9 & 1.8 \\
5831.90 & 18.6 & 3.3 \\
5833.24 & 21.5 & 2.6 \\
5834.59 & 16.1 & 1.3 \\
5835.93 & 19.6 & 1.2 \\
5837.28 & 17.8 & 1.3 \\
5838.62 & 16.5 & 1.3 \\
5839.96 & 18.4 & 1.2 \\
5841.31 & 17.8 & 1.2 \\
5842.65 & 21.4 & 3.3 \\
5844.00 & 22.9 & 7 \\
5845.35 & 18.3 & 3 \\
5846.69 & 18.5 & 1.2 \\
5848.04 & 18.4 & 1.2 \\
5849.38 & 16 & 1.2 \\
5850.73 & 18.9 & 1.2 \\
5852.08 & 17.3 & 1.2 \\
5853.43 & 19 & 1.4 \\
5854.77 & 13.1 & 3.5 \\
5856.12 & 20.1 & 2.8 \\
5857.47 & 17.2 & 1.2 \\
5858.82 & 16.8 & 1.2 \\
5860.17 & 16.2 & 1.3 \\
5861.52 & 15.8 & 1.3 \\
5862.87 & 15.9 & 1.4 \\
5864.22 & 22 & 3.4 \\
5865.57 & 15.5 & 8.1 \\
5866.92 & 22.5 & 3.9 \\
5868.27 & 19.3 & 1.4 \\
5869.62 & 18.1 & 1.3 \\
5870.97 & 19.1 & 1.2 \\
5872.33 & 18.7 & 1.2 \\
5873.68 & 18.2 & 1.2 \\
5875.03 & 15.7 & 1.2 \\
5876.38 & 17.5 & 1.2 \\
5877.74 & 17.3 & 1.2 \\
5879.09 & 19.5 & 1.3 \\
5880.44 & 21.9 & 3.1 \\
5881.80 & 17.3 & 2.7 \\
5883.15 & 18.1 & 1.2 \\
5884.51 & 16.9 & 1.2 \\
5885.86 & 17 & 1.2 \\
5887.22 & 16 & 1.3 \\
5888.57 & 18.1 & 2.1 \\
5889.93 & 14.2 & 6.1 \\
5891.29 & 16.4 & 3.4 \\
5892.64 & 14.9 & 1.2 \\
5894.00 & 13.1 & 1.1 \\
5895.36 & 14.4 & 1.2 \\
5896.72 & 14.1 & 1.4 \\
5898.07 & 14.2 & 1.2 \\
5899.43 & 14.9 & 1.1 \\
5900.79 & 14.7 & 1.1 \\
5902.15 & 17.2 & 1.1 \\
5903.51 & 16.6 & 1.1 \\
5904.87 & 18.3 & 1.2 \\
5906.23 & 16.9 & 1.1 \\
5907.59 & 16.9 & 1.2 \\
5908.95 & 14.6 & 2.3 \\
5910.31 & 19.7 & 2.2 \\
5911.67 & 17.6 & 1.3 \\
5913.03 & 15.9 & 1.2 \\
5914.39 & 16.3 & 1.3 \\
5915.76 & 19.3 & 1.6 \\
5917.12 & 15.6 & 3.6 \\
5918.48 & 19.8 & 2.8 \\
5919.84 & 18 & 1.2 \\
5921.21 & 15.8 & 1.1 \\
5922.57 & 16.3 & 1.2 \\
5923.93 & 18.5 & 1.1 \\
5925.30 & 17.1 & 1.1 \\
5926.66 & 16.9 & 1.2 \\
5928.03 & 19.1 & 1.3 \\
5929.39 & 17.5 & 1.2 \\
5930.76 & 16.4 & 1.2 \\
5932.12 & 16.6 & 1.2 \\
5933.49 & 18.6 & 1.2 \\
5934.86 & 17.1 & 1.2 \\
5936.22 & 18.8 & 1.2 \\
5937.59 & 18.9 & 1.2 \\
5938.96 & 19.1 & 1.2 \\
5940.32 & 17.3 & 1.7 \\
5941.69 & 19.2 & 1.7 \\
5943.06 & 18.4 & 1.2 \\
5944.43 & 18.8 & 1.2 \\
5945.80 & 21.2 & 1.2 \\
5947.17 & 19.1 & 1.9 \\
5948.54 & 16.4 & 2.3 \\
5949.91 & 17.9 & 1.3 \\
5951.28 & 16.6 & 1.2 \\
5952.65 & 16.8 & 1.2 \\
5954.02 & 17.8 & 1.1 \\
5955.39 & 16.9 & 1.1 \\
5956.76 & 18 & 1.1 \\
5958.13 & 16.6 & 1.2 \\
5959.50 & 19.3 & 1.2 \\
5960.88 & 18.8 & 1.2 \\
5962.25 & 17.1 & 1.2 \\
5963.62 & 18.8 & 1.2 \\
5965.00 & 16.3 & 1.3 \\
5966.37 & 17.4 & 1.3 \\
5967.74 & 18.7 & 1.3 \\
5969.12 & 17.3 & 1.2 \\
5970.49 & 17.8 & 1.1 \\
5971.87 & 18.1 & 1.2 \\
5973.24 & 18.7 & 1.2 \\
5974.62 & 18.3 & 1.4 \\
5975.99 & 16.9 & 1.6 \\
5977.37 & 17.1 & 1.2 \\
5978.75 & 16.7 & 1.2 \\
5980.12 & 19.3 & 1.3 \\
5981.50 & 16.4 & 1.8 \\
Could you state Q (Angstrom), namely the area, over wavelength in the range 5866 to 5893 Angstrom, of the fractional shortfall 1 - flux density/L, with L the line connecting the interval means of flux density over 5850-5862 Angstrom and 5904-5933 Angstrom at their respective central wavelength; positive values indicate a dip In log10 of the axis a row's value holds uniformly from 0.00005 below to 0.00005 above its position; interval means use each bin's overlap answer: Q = -1.00 Angstrom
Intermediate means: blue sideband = 17.2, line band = 17.8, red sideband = 17.3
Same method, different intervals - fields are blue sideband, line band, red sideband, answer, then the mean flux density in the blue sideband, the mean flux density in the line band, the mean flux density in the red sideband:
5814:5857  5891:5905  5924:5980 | 2.2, 18.2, 15.2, 17.9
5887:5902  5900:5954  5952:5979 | -4.4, 15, 17.6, 17.7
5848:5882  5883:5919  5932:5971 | 3.3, 18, 16.3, 18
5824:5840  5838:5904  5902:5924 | 1.8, 18.4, 17.4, 17.2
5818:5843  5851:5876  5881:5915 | -0.9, 18.2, 17.8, 16.2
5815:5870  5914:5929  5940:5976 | 0.4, 18.1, 17.5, 18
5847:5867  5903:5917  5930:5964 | 0.5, 17.5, 17.2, 18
